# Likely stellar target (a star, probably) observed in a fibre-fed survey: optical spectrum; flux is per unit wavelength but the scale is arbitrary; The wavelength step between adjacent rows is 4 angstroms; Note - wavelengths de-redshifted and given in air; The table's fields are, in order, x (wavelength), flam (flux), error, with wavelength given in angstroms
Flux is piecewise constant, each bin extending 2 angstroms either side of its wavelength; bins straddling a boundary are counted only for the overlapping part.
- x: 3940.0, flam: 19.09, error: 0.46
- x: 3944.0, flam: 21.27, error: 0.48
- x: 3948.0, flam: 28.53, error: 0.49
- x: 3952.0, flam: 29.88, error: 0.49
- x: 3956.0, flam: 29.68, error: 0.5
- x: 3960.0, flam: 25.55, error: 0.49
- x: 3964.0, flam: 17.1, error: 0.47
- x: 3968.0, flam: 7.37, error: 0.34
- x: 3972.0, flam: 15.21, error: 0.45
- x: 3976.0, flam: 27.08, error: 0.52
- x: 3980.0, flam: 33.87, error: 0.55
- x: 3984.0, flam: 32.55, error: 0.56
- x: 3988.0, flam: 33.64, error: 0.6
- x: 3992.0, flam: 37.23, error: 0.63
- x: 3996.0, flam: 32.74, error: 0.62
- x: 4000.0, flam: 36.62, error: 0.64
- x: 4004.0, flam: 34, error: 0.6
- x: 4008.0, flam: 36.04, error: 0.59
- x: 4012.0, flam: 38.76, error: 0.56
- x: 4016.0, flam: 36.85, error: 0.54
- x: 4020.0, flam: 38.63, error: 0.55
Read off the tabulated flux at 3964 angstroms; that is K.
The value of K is 17.1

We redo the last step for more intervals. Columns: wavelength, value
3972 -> 15.21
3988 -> 33.64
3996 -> 32.74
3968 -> 7.37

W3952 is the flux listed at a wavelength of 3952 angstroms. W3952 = 29.88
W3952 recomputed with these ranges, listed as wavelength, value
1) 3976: 27.08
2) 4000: 36.62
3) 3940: 19.09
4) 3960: 25.55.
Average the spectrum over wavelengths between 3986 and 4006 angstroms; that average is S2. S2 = 34.8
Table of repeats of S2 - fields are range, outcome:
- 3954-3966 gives 24.1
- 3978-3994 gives 34.3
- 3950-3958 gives 29.8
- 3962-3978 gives 16.7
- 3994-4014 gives 35.6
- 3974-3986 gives 31.2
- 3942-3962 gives 27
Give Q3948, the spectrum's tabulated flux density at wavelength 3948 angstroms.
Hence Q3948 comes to 28.53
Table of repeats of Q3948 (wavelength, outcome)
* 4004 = 34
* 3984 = 32.55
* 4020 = 38.63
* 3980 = 33.87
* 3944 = 21.27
